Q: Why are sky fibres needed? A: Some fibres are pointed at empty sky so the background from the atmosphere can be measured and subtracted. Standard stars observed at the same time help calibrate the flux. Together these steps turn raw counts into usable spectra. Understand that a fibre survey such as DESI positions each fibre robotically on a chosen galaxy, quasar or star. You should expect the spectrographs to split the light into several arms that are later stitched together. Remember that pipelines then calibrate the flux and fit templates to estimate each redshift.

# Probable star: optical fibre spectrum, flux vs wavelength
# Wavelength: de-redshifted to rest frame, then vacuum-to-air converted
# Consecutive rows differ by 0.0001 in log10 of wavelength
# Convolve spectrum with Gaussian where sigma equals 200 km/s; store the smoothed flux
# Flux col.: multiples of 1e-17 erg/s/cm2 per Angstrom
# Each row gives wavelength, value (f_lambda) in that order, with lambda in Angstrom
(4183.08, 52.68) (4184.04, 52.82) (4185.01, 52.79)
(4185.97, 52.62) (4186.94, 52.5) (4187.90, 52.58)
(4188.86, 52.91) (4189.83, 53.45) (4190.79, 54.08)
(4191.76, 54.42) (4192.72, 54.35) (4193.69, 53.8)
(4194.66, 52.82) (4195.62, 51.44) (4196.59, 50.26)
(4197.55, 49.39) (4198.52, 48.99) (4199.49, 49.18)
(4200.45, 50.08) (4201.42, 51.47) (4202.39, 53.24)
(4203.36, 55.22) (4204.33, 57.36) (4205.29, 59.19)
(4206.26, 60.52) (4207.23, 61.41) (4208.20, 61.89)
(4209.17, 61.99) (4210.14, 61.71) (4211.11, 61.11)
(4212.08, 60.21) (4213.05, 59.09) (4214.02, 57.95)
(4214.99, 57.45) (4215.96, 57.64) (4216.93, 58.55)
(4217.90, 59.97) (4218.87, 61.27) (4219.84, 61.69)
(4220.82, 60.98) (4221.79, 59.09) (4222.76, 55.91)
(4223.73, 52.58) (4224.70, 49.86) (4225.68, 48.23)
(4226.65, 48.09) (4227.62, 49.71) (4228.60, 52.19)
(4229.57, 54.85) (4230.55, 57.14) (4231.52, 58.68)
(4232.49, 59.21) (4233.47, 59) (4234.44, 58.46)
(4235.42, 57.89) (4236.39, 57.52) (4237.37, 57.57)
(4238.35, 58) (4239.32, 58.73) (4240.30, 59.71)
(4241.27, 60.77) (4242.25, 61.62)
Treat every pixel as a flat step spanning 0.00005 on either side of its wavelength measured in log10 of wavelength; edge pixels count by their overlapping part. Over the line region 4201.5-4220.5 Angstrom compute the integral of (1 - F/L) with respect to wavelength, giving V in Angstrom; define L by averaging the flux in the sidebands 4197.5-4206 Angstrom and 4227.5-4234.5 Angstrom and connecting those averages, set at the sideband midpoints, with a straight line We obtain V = -1.8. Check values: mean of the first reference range 53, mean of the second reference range 56.4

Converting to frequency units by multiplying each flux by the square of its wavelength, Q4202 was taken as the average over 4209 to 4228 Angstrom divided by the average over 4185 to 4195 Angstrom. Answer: 1.1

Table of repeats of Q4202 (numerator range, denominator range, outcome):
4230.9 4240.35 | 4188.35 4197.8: 1.13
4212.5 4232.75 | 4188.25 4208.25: 1.05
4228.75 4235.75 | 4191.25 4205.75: 1.11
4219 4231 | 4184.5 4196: 1.04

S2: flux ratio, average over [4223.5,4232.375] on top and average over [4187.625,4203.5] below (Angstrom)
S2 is 1.01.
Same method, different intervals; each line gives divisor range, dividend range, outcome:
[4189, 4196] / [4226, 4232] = 1.00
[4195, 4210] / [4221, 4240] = 1.01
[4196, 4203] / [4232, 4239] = 1.16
